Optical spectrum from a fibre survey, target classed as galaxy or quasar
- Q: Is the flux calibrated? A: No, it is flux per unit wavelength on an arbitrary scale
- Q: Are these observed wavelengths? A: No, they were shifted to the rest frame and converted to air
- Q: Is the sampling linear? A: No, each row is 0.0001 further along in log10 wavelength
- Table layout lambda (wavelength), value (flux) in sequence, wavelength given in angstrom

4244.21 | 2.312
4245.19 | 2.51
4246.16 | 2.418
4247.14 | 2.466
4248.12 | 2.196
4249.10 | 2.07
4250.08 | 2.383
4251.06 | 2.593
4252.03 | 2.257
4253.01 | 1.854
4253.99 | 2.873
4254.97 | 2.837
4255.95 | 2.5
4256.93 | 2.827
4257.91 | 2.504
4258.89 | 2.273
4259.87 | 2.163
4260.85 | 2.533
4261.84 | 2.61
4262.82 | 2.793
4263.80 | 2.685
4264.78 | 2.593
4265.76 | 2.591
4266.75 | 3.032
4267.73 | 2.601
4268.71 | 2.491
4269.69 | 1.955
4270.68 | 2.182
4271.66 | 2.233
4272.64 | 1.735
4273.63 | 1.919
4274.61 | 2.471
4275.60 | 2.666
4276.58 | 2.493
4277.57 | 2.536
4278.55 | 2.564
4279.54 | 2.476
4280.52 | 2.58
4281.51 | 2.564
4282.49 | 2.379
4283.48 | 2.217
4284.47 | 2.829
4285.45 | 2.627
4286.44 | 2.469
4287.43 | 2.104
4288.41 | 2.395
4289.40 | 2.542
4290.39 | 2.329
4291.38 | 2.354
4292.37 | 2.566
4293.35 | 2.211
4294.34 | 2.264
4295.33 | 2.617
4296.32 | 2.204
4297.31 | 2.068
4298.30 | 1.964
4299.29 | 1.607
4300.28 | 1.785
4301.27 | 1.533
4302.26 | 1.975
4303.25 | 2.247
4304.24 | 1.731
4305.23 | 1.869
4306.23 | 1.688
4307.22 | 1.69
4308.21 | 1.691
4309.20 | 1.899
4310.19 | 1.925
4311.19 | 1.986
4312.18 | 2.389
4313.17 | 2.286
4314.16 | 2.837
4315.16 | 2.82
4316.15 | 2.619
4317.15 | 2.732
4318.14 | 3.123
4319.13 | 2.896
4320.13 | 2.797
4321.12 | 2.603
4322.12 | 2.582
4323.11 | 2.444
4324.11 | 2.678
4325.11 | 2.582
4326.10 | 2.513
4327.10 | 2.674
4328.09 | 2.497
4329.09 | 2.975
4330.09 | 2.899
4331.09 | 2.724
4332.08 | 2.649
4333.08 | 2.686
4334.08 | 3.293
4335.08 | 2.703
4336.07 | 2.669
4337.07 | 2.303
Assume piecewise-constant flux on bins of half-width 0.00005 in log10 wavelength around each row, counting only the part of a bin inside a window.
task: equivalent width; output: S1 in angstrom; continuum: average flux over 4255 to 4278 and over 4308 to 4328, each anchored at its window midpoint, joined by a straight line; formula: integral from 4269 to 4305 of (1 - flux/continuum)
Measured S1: 3.2 angstrom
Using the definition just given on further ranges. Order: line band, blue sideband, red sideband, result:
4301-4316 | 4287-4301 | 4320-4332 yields 2.2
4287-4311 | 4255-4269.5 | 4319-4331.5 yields 5.3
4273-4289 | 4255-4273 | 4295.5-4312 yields -1.6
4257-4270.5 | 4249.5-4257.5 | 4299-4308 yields -0.9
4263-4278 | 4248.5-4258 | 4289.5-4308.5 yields -0.7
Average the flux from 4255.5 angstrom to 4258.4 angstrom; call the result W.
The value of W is 2.61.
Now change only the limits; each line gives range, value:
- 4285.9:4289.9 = 2.38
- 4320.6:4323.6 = 2.55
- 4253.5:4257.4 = 2.76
